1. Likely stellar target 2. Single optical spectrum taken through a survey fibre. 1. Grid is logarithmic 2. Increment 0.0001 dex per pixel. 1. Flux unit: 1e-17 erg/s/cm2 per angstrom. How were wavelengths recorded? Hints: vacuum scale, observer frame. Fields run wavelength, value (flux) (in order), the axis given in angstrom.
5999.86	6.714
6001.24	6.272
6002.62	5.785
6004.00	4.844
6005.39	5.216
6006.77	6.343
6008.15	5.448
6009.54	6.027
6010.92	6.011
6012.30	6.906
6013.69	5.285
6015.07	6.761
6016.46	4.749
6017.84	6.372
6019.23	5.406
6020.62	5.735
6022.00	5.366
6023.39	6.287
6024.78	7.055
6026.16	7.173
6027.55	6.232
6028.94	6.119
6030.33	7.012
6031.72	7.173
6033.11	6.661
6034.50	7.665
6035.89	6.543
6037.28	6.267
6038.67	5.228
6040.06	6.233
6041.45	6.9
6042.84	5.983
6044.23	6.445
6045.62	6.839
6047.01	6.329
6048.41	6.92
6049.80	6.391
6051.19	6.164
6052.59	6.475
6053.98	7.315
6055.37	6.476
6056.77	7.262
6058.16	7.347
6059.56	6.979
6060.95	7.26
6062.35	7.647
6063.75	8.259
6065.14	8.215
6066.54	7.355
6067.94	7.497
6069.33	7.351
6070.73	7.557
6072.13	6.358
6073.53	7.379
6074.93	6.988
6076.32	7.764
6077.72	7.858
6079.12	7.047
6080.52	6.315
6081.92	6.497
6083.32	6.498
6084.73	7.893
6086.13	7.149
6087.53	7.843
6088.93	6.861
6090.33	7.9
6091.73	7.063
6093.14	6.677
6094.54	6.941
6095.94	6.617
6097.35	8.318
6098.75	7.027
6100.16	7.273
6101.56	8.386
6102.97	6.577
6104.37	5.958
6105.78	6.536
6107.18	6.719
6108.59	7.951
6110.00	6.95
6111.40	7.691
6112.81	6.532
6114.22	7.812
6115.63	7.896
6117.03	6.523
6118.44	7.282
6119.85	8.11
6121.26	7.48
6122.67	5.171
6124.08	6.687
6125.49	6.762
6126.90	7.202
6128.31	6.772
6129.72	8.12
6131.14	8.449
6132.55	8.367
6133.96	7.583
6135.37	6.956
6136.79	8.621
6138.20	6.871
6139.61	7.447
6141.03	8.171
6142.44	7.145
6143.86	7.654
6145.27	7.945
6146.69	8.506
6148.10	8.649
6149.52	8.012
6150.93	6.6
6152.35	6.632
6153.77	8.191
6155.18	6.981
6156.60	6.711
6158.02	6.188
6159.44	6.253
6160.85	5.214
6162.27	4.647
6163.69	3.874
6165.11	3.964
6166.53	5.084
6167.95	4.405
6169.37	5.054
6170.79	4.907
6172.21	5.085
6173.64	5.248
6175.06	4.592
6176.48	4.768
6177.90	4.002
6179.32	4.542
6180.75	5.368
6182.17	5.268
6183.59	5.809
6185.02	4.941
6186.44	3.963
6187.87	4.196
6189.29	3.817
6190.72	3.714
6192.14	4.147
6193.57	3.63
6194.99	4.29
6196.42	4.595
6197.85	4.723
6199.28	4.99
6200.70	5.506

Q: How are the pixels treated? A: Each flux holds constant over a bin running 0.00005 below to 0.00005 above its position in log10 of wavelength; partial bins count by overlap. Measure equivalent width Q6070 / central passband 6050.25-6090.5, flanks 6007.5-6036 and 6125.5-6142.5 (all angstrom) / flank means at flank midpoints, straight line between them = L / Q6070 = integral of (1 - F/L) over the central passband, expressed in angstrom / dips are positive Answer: -2.1 angstrom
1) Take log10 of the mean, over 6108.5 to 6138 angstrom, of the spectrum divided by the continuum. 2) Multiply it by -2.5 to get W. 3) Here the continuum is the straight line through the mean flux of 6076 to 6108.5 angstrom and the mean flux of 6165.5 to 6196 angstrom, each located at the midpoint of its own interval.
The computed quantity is -0.18 mag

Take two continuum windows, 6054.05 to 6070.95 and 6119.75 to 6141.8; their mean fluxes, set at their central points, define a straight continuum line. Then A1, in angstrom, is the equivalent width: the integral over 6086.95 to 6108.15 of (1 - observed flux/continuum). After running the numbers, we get 0.84 angstrom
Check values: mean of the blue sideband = 7.43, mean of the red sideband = 7.4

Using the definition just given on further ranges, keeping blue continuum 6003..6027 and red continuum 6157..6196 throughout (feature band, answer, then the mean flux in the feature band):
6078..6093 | -4.7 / 7.11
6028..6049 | -2.9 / 6.55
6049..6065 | -4.2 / 7.09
